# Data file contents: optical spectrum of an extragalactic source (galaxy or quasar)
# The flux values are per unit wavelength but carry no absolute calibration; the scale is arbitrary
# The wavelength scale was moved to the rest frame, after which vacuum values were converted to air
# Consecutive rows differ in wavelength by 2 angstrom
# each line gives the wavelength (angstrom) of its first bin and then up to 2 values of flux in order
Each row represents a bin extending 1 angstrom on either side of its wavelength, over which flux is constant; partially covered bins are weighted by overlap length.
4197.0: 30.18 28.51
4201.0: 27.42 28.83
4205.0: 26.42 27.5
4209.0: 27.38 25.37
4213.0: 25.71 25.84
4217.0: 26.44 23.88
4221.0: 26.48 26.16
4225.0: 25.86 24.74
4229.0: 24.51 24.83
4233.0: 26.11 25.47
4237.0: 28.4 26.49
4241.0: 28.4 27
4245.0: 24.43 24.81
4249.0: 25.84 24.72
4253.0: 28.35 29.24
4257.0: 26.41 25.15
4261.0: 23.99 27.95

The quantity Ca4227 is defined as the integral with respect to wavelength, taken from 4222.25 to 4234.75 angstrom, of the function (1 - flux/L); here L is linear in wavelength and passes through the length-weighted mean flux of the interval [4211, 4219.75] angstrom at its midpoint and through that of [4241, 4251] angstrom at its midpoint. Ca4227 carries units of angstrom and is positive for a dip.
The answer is 0.12 angstrom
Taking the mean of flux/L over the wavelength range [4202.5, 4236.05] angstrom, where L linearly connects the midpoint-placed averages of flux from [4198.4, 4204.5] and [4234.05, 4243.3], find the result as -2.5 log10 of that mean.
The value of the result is 0.07 mag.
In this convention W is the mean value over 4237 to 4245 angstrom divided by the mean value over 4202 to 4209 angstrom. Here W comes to 1.0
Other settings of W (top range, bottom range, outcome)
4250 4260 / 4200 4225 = 1.01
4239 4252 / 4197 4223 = 0.97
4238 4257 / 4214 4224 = 1.03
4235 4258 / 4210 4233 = 1.05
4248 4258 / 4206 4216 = 1.02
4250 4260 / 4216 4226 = 1.04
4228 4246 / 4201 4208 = 0.95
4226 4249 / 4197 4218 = 0.96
